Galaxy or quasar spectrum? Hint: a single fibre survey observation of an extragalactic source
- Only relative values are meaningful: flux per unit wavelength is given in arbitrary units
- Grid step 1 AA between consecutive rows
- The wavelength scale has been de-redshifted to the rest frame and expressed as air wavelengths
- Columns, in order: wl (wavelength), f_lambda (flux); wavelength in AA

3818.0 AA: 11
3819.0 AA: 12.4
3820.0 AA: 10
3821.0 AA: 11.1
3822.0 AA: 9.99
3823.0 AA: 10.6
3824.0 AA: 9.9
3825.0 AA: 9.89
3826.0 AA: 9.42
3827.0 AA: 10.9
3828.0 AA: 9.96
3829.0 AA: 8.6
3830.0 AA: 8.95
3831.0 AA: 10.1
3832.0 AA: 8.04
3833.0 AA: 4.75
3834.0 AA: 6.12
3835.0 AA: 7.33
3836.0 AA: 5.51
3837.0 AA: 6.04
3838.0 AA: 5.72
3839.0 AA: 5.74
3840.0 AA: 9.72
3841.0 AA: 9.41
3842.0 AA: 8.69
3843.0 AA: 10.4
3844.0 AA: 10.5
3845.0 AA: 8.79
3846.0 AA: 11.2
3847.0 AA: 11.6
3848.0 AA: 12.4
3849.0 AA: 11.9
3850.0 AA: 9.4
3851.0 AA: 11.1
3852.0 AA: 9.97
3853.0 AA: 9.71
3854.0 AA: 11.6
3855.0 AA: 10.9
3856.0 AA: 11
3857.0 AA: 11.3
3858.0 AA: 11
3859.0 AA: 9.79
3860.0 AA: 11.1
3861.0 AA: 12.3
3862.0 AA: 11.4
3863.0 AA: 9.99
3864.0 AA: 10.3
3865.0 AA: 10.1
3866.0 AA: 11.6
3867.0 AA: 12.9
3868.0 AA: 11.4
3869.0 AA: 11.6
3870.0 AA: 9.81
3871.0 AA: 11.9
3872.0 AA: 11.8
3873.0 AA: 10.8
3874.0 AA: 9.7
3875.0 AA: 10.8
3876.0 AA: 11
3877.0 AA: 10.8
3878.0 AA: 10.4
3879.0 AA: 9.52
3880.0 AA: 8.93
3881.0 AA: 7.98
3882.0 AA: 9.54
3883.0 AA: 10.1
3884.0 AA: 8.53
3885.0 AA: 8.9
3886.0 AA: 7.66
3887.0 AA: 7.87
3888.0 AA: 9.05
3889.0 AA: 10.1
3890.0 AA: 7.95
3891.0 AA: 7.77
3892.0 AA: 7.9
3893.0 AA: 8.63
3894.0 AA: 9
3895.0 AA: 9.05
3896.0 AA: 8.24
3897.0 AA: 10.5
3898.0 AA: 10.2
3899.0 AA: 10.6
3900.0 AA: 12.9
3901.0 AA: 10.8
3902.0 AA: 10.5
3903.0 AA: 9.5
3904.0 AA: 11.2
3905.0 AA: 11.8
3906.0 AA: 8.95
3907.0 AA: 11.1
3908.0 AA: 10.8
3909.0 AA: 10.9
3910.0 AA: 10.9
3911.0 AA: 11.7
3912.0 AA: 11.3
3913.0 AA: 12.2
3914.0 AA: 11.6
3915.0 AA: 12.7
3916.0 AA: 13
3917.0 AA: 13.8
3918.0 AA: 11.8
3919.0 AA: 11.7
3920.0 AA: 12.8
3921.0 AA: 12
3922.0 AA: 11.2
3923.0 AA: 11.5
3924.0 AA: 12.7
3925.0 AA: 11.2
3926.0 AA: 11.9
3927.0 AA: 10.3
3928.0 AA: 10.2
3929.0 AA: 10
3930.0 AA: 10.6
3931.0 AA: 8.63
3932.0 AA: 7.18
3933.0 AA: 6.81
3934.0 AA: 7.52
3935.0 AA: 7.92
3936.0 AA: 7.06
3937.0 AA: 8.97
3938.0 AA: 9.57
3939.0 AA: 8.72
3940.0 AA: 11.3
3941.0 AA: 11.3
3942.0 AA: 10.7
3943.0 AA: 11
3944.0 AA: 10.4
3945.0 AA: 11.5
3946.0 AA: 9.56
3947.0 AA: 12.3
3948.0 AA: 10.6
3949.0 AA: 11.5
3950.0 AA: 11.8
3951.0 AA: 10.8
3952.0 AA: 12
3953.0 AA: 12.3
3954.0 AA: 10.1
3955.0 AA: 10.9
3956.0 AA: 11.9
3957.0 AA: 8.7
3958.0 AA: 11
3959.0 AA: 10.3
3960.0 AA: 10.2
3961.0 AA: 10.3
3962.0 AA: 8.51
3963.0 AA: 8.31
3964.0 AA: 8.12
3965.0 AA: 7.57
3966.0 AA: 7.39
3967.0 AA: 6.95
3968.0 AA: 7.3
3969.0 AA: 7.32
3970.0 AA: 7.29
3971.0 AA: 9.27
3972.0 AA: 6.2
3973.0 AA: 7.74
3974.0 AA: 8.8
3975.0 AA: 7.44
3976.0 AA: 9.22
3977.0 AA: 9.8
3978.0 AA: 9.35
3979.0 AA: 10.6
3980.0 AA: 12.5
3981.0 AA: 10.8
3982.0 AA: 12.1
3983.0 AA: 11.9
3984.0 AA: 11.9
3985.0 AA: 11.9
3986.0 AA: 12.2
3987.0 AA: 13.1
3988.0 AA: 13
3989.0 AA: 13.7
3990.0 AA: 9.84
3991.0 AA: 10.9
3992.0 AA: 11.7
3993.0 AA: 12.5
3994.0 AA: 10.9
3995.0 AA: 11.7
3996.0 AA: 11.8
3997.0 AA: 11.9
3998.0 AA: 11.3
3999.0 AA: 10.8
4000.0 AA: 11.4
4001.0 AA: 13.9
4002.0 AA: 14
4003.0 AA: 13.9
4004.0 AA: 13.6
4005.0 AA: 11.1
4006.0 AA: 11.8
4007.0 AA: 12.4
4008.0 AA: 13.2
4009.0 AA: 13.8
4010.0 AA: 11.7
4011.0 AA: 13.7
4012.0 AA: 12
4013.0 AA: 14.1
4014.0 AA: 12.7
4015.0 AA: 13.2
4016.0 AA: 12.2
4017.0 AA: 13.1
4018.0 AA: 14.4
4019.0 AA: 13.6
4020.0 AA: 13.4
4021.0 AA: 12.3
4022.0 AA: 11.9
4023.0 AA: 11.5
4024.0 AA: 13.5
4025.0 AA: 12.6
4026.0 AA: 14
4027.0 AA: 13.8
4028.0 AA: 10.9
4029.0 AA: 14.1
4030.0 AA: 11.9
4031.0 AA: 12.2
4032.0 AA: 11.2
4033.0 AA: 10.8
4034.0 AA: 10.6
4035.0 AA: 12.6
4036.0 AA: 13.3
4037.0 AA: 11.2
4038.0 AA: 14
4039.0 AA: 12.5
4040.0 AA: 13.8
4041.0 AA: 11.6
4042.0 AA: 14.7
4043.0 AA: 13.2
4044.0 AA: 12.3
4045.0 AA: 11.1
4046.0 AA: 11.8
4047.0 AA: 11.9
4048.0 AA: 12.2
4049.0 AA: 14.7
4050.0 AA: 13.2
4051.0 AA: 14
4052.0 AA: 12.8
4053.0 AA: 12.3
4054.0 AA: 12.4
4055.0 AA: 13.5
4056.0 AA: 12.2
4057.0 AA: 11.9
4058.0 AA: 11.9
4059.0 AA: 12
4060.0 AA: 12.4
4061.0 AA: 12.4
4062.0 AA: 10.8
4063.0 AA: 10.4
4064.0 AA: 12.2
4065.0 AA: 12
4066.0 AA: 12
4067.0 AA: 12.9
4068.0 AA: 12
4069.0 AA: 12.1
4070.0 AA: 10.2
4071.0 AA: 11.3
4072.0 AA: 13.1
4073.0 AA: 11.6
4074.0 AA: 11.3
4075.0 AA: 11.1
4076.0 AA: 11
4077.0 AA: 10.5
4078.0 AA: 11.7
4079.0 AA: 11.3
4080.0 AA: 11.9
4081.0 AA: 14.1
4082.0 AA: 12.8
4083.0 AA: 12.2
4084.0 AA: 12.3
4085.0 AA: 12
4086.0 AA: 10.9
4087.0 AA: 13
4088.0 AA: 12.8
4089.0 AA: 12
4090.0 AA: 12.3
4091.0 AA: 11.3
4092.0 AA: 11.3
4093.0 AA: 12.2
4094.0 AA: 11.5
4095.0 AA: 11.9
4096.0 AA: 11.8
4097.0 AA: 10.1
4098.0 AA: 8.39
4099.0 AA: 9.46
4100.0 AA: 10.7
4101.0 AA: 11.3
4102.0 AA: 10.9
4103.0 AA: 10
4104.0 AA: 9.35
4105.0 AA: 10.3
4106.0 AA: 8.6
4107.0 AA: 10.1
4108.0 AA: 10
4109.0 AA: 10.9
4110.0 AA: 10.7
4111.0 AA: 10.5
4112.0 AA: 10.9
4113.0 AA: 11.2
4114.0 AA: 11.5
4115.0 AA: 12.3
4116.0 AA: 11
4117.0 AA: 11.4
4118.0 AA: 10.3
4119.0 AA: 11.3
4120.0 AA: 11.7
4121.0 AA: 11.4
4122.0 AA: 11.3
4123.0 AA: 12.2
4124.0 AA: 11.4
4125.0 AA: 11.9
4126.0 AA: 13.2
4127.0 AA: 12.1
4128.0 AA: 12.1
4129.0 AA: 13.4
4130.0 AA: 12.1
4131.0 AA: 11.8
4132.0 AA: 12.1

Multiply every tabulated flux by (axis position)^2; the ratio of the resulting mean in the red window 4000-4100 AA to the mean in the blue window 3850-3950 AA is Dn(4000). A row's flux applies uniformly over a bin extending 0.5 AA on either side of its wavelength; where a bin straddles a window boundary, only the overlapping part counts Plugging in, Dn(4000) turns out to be 1.27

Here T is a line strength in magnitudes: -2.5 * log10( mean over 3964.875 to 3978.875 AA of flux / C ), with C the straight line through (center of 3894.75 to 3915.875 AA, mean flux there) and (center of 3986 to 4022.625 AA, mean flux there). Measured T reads 0.431 mag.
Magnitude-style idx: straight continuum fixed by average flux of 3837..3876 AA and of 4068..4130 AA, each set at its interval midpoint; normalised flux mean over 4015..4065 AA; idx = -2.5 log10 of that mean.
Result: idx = -0.13 mag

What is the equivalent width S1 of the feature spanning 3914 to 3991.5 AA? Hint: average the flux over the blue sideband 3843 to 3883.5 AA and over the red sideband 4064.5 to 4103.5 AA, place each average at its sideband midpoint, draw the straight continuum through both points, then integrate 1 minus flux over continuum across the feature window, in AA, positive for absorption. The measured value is 5.3 AA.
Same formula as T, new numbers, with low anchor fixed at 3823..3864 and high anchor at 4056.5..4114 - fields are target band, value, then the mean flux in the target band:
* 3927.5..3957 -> 0.02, 10.1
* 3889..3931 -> -0.07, 10.8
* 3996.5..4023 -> -0.18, 12.7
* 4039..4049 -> -0.14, 12.6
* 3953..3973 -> 0.18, 8.88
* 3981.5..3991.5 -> -0.14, 12.1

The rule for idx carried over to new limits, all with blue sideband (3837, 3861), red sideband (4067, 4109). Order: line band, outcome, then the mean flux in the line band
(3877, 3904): 0.102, 9.37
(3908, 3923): -0.145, 11.9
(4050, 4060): -0.133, 12.6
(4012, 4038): -0.151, 12.6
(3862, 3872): -0.096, 11.1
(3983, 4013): -0.136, 12.3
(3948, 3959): -0.042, 11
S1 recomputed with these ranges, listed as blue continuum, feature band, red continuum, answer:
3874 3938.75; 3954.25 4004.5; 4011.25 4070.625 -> 4.2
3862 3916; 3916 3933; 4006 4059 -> -0.3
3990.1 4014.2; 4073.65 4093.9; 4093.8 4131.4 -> -0.9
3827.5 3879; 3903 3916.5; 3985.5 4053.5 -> -0.6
